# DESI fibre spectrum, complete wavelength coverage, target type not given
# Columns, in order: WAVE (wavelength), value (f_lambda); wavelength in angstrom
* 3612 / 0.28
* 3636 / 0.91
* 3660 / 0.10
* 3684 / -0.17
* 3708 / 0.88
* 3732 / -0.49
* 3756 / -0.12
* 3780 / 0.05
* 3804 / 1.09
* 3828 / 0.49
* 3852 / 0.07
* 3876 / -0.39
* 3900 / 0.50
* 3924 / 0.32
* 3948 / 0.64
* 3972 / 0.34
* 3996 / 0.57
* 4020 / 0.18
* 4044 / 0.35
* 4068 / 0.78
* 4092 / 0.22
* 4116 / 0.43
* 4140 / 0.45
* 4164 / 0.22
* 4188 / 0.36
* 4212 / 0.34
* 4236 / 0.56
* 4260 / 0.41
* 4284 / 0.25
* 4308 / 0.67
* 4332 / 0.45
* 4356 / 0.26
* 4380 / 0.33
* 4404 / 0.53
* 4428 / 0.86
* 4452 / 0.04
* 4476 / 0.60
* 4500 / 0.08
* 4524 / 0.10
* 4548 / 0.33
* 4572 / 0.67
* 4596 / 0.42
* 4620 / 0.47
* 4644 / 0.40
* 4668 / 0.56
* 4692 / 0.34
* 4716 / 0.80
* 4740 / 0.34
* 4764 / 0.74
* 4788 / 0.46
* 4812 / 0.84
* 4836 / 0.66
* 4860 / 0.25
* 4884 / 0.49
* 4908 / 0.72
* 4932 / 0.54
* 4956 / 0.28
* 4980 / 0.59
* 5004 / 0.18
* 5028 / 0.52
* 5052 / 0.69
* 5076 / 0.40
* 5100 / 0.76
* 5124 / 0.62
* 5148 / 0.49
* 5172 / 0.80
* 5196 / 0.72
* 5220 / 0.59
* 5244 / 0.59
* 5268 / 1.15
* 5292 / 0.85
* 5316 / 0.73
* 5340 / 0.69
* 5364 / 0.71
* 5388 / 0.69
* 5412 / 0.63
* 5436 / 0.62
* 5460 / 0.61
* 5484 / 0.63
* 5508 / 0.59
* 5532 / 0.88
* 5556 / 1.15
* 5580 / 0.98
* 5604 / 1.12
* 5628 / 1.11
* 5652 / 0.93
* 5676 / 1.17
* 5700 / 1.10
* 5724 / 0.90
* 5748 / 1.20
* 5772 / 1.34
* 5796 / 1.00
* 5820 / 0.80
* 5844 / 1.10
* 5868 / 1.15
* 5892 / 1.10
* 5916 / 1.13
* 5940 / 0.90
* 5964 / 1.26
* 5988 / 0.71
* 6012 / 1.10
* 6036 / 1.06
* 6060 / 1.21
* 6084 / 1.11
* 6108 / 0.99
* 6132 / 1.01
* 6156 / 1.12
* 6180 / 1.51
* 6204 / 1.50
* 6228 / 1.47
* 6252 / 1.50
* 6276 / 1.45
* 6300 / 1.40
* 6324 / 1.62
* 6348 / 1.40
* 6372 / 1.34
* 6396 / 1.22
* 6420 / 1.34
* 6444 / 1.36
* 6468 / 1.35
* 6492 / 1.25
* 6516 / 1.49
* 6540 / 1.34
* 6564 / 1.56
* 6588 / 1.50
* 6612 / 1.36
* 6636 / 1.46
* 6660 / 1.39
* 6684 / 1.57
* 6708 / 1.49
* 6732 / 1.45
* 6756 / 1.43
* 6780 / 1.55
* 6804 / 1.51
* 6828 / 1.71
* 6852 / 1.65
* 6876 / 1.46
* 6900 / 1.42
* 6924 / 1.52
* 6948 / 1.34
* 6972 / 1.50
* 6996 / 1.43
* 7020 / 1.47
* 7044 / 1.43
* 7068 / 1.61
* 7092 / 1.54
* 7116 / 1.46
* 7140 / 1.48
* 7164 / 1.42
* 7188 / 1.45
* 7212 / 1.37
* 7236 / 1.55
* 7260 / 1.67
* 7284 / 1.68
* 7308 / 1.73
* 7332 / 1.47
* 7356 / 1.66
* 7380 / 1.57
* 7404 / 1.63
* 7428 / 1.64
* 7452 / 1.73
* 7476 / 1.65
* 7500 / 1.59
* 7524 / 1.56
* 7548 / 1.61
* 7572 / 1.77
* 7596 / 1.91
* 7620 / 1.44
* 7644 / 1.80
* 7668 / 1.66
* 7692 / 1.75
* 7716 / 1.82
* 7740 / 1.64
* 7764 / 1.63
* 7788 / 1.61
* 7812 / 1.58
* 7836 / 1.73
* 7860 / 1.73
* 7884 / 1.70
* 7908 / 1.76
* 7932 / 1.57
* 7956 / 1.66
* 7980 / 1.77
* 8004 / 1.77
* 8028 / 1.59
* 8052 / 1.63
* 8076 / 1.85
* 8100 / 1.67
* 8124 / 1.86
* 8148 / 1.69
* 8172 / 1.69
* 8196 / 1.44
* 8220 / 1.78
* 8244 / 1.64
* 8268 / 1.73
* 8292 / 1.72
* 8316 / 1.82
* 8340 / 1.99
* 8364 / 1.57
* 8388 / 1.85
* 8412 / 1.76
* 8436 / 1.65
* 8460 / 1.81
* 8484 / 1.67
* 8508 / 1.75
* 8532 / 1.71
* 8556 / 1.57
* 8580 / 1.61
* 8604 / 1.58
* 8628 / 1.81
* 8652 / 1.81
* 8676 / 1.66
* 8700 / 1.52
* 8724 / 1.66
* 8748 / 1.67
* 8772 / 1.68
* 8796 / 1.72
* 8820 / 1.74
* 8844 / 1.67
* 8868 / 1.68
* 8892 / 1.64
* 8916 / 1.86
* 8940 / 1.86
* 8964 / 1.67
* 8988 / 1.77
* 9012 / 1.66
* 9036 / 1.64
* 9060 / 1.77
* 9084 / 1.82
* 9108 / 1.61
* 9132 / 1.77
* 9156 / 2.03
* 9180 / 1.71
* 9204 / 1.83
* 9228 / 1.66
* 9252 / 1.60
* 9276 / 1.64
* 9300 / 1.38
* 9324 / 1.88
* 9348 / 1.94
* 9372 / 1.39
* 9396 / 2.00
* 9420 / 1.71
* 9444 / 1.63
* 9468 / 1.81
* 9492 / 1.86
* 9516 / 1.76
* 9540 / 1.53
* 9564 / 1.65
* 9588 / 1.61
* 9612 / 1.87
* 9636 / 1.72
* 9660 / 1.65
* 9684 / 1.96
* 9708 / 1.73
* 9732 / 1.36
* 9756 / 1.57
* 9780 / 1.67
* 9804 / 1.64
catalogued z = 0.39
